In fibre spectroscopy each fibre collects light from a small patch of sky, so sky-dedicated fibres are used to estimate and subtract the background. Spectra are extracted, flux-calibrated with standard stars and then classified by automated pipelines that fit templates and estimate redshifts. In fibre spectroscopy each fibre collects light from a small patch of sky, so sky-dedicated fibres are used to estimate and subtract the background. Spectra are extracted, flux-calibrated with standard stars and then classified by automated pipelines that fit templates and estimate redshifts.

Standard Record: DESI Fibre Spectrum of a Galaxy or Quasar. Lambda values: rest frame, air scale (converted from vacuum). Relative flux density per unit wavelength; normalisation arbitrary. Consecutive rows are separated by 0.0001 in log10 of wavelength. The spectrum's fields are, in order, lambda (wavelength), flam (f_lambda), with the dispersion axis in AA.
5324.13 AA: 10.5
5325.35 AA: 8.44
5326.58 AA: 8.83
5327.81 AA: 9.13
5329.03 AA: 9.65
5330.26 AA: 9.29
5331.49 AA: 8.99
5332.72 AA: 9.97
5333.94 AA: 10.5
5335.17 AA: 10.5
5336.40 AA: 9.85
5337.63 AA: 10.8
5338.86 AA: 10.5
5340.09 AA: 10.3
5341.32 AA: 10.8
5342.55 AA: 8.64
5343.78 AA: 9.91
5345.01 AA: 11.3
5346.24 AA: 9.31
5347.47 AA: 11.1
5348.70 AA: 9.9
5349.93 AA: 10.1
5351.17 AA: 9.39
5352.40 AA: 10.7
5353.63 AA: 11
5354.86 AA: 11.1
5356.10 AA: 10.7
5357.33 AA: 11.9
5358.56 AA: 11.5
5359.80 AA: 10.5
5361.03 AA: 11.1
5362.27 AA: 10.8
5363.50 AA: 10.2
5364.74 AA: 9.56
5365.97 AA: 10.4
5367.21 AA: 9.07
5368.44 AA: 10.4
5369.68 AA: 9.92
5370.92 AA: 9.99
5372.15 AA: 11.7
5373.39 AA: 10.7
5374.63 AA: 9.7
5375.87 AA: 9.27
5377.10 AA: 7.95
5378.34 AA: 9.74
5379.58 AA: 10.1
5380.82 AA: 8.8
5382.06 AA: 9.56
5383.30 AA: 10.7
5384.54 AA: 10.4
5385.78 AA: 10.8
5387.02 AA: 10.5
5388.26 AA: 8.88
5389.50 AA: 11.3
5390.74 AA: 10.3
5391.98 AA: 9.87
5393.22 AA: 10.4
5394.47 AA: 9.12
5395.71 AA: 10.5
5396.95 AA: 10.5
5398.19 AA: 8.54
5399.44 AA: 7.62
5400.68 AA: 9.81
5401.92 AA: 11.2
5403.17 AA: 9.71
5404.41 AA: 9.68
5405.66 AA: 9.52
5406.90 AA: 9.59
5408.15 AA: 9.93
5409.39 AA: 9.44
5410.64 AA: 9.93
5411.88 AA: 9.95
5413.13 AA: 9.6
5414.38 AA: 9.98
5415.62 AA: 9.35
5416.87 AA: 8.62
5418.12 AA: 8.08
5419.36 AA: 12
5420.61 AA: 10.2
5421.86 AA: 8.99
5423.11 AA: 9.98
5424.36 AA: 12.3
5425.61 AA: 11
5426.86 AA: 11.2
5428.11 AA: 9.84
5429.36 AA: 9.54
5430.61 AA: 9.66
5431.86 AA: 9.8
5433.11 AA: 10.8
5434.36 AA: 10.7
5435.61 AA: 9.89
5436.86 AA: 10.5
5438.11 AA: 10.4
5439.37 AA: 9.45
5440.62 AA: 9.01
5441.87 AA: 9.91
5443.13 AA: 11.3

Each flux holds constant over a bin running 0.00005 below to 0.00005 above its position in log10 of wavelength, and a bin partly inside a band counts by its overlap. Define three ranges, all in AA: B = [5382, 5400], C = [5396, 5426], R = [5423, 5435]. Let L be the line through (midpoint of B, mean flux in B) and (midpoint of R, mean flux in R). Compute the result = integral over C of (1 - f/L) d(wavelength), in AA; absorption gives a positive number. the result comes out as 1.3 AA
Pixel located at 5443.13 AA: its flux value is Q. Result 11.3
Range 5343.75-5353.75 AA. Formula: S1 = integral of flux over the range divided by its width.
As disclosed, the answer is 10.3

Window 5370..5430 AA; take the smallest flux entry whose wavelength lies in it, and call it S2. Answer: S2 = 7.62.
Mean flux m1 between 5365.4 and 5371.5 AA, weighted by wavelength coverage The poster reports 9.94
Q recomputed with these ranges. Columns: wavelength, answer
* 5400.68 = 9.81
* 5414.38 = 9.98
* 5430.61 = 9.66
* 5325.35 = 8.44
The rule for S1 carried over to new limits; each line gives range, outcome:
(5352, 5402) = 10.2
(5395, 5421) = 9.7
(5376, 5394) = 9.92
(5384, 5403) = 9.97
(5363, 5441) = 9.94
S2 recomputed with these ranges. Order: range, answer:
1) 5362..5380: 7.95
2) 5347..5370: 9.07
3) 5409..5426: 8.08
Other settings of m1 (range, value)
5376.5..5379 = 8.86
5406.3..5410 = 9.66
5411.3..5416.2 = 9.72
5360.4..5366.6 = 10.4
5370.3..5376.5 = 10.3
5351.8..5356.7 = 10.9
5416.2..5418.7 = 8.35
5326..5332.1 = 9.18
